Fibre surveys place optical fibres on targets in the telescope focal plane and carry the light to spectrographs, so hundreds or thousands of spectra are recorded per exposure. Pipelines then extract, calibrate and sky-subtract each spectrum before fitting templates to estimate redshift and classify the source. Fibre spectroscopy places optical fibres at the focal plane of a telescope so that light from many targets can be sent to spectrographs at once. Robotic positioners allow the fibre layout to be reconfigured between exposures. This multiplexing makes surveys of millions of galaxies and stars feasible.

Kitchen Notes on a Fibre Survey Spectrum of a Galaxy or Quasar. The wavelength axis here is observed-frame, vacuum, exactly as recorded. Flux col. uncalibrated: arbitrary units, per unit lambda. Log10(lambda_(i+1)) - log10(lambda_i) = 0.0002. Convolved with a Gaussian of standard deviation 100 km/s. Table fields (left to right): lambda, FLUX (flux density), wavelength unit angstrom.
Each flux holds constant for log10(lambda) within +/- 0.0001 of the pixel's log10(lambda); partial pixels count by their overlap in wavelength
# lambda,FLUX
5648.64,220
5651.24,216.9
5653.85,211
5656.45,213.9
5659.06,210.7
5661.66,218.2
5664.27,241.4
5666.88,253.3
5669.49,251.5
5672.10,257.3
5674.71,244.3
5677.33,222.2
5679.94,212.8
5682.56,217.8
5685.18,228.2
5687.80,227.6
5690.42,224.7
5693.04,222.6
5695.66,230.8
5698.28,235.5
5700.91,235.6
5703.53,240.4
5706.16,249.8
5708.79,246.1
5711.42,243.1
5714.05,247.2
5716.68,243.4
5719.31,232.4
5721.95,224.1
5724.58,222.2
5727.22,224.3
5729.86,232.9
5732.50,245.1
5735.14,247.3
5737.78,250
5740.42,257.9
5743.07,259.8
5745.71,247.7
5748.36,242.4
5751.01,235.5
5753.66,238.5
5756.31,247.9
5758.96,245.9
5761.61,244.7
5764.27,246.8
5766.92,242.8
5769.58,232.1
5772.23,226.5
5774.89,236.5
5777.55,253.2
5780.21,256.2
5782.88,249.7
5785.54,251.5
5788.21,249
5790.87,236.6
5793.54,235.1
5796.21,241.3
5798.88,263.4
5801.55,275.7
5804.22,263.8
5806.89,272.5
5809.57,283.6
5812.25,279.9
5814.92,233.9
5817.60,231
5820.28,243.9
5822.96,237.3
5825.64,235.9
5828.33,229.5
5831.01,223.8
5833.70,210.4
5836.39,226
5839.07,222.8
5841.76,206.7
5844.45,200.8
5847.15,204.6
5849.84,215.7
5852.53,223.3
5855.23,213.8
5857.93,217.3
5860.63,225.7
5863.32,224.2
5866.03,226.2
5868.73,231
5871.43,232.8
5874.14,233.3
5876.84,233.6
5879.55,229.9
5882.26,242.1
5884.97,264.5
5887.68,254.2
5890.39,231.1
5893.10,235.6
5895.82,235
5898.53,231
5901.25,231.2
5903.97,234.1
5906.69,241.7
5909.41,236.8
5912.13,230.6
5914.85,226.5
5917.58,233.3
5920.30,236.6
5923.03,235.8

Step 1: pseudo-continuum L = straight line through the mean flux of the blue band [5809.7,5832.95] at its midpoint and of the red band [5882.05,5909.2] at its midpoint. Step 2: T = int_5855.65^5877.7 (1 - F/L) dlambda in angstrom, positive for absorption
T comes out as 1.2 angstrom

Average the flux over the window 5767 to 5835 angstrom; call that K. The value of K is 246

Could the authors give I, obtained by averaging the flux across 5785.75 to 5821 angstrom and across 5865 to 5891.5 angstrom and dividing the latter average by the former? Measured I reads 0.93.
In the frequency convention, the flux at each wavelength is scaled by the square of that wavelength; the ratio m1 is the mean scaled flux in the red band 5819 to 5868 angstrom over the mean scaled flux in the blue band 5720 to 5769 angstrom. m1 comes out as 0.95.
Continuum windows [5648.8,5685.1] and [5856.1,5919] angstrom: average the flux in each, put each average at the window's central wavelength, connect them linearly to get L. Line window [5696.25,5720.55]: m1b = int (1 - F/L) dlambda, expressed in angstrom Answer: -1.3 angstrom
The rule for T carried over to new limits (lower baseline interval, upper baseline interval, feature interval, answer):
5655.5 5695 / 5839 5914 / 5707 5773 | -3.34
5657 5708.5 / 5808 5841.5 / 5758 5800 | -1.50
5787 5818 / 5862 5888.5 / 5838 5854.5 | 2.18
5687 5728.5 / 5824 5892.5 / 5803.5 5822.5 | -2.35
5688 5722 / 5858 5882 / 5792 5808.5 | -1.86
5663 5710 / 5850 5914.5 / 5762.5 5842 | -3.36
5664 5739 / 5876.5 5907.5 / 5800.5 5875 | 1.62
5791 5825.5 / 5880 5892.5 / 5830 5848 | 2.66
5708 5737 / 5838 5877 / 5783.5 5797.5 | -0.88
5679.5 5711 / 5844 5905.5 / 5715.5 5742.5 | -0.83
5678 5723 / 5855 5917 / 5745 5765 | -0.89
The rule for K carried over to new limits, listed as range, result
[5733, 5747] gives 252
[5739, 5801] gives 246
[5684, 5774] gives 239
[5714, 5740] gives 237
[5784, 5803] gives 251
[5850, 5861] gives 219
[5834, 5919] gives 229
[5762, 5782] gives 242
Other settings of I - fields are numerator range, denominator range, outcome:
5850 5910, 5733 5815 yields 0.93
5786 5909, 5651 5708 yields 1.02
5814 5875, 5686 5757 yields 0.94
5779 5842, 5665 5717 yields 1.03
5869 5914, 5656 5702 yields 1.03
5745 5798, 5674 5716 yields 1.04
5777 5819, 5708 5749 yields 1.05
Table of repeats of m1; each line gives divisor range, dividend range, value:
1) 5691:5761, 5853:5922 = 1.03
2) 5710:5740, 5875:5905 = 1.06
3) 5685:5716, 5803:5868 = 1.02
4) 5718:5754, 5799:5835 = 1.06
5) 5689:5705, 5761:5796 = 1.08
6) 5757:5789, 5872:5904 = 1.01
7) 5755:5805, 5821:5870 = 0.91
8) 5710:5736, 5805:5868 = 1.01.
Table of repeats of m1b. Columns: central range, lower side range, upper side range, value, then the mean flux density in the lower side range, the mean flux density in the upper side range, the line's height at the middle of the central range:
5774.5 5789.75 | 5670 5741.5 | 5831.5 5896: -1.2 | 236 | 227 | 231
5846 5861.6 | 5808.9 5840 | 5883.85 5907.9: 1.4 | 237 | 240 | 238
